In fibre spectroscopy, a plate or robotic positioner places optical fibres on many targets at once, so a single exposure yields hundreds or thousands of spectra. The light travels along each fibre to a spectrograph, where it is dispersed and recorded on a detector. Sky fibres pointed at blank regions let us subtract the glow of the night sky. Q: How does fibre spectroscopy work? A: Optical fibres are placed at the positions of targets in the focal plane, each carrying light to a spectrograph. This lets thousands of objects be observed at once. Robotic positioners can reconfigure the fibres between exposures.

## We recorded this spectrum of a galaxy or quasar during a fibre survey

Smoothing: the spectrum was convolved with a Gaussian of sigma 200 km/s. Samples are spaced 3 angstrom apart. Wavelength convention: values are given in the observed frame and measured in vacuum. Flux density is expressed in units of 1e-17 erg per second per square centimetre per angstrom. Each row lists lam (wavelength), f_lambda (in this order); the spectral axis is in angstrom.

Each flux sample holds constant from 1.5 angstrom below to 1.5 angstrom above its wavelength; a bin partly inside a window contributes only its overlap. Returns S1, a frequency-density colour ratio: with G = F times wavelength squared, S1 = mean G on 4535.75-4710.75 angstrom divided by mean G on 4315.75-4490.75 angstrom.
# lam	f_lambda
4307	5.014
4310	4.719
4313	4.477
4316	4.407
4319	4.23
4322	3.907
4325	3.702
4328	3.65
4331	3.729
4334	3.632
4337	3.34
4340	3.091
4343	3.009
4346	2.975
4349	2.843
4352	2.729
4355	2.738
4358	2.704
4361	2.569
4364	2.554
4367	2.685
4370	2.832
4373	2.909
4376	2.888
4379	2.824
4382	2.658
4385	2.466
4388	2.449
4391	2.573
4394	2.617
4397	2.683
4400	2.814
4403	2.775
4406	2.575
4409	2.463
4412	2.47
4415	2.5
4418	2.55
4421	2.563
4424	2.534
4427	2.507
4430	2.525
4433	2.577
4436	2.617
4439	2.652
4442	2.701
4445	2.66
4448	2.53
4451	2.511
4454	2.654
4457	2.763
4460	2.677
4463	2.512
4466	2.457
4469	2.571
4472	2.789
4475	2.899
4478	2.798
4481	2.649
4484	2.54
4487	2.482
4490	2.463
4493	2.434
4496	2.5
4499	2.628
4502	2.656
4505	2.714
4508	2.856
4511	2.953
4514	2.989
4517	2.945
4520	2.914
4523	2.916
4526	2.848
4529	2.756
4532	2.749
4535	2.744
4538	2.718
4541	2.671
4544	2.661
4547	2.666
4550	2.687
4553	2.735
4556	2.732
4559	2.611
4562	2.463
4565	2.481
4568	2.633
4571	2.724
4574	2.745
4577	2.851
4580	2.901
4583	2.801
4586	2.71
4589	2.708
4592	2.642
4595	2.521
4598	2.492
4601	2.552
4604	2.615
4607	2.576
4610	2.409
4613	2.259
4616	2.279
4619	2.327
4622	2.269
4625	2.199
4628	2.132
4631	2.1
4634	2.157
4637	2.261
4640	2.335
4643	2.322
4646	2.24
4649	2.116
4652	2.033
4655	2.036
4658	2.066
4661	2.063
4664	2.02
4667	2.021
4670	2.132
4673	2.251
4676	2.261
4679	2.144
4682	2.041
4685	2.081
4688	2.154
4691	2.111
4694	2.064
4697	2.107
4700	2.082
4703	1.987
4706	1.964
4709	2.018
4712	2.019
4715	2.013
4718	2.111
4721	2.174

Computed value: 0.93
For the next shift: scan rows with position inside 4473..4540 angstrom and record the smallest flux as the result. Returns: 2.434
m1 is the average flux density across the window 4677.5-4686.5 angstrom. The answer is 2.09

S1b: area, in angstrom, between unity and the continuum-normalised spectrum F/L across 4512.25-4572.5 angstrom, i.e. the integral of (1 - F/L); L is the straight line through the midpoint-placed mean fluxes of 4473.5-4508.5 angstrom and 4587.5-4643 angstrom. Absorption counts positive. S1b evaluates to -4.9 angstrom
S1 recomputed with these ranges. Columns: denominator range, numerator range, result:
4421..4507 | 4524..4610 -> 1.07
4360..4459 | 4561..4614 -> 1.08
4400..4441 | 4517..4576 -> 1.12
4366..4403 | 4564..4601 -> 1.08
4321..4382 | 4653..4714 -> 0.79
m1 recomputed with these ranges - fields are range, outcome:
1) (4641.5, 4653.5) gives 2.18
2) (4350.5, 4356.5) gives 2.73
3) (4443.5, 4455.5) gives 2.59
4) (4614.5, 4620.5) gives 2.3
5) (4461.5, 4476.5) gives 2.65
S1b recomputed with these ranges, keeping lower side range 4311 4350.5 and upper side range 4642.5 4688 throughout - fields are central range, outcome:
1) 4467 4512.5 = 3.9 angstrom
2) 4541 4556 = -0.3 angstrom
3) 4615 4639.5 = 0.8 angstrom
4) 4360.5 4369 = 2.1 angstrom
